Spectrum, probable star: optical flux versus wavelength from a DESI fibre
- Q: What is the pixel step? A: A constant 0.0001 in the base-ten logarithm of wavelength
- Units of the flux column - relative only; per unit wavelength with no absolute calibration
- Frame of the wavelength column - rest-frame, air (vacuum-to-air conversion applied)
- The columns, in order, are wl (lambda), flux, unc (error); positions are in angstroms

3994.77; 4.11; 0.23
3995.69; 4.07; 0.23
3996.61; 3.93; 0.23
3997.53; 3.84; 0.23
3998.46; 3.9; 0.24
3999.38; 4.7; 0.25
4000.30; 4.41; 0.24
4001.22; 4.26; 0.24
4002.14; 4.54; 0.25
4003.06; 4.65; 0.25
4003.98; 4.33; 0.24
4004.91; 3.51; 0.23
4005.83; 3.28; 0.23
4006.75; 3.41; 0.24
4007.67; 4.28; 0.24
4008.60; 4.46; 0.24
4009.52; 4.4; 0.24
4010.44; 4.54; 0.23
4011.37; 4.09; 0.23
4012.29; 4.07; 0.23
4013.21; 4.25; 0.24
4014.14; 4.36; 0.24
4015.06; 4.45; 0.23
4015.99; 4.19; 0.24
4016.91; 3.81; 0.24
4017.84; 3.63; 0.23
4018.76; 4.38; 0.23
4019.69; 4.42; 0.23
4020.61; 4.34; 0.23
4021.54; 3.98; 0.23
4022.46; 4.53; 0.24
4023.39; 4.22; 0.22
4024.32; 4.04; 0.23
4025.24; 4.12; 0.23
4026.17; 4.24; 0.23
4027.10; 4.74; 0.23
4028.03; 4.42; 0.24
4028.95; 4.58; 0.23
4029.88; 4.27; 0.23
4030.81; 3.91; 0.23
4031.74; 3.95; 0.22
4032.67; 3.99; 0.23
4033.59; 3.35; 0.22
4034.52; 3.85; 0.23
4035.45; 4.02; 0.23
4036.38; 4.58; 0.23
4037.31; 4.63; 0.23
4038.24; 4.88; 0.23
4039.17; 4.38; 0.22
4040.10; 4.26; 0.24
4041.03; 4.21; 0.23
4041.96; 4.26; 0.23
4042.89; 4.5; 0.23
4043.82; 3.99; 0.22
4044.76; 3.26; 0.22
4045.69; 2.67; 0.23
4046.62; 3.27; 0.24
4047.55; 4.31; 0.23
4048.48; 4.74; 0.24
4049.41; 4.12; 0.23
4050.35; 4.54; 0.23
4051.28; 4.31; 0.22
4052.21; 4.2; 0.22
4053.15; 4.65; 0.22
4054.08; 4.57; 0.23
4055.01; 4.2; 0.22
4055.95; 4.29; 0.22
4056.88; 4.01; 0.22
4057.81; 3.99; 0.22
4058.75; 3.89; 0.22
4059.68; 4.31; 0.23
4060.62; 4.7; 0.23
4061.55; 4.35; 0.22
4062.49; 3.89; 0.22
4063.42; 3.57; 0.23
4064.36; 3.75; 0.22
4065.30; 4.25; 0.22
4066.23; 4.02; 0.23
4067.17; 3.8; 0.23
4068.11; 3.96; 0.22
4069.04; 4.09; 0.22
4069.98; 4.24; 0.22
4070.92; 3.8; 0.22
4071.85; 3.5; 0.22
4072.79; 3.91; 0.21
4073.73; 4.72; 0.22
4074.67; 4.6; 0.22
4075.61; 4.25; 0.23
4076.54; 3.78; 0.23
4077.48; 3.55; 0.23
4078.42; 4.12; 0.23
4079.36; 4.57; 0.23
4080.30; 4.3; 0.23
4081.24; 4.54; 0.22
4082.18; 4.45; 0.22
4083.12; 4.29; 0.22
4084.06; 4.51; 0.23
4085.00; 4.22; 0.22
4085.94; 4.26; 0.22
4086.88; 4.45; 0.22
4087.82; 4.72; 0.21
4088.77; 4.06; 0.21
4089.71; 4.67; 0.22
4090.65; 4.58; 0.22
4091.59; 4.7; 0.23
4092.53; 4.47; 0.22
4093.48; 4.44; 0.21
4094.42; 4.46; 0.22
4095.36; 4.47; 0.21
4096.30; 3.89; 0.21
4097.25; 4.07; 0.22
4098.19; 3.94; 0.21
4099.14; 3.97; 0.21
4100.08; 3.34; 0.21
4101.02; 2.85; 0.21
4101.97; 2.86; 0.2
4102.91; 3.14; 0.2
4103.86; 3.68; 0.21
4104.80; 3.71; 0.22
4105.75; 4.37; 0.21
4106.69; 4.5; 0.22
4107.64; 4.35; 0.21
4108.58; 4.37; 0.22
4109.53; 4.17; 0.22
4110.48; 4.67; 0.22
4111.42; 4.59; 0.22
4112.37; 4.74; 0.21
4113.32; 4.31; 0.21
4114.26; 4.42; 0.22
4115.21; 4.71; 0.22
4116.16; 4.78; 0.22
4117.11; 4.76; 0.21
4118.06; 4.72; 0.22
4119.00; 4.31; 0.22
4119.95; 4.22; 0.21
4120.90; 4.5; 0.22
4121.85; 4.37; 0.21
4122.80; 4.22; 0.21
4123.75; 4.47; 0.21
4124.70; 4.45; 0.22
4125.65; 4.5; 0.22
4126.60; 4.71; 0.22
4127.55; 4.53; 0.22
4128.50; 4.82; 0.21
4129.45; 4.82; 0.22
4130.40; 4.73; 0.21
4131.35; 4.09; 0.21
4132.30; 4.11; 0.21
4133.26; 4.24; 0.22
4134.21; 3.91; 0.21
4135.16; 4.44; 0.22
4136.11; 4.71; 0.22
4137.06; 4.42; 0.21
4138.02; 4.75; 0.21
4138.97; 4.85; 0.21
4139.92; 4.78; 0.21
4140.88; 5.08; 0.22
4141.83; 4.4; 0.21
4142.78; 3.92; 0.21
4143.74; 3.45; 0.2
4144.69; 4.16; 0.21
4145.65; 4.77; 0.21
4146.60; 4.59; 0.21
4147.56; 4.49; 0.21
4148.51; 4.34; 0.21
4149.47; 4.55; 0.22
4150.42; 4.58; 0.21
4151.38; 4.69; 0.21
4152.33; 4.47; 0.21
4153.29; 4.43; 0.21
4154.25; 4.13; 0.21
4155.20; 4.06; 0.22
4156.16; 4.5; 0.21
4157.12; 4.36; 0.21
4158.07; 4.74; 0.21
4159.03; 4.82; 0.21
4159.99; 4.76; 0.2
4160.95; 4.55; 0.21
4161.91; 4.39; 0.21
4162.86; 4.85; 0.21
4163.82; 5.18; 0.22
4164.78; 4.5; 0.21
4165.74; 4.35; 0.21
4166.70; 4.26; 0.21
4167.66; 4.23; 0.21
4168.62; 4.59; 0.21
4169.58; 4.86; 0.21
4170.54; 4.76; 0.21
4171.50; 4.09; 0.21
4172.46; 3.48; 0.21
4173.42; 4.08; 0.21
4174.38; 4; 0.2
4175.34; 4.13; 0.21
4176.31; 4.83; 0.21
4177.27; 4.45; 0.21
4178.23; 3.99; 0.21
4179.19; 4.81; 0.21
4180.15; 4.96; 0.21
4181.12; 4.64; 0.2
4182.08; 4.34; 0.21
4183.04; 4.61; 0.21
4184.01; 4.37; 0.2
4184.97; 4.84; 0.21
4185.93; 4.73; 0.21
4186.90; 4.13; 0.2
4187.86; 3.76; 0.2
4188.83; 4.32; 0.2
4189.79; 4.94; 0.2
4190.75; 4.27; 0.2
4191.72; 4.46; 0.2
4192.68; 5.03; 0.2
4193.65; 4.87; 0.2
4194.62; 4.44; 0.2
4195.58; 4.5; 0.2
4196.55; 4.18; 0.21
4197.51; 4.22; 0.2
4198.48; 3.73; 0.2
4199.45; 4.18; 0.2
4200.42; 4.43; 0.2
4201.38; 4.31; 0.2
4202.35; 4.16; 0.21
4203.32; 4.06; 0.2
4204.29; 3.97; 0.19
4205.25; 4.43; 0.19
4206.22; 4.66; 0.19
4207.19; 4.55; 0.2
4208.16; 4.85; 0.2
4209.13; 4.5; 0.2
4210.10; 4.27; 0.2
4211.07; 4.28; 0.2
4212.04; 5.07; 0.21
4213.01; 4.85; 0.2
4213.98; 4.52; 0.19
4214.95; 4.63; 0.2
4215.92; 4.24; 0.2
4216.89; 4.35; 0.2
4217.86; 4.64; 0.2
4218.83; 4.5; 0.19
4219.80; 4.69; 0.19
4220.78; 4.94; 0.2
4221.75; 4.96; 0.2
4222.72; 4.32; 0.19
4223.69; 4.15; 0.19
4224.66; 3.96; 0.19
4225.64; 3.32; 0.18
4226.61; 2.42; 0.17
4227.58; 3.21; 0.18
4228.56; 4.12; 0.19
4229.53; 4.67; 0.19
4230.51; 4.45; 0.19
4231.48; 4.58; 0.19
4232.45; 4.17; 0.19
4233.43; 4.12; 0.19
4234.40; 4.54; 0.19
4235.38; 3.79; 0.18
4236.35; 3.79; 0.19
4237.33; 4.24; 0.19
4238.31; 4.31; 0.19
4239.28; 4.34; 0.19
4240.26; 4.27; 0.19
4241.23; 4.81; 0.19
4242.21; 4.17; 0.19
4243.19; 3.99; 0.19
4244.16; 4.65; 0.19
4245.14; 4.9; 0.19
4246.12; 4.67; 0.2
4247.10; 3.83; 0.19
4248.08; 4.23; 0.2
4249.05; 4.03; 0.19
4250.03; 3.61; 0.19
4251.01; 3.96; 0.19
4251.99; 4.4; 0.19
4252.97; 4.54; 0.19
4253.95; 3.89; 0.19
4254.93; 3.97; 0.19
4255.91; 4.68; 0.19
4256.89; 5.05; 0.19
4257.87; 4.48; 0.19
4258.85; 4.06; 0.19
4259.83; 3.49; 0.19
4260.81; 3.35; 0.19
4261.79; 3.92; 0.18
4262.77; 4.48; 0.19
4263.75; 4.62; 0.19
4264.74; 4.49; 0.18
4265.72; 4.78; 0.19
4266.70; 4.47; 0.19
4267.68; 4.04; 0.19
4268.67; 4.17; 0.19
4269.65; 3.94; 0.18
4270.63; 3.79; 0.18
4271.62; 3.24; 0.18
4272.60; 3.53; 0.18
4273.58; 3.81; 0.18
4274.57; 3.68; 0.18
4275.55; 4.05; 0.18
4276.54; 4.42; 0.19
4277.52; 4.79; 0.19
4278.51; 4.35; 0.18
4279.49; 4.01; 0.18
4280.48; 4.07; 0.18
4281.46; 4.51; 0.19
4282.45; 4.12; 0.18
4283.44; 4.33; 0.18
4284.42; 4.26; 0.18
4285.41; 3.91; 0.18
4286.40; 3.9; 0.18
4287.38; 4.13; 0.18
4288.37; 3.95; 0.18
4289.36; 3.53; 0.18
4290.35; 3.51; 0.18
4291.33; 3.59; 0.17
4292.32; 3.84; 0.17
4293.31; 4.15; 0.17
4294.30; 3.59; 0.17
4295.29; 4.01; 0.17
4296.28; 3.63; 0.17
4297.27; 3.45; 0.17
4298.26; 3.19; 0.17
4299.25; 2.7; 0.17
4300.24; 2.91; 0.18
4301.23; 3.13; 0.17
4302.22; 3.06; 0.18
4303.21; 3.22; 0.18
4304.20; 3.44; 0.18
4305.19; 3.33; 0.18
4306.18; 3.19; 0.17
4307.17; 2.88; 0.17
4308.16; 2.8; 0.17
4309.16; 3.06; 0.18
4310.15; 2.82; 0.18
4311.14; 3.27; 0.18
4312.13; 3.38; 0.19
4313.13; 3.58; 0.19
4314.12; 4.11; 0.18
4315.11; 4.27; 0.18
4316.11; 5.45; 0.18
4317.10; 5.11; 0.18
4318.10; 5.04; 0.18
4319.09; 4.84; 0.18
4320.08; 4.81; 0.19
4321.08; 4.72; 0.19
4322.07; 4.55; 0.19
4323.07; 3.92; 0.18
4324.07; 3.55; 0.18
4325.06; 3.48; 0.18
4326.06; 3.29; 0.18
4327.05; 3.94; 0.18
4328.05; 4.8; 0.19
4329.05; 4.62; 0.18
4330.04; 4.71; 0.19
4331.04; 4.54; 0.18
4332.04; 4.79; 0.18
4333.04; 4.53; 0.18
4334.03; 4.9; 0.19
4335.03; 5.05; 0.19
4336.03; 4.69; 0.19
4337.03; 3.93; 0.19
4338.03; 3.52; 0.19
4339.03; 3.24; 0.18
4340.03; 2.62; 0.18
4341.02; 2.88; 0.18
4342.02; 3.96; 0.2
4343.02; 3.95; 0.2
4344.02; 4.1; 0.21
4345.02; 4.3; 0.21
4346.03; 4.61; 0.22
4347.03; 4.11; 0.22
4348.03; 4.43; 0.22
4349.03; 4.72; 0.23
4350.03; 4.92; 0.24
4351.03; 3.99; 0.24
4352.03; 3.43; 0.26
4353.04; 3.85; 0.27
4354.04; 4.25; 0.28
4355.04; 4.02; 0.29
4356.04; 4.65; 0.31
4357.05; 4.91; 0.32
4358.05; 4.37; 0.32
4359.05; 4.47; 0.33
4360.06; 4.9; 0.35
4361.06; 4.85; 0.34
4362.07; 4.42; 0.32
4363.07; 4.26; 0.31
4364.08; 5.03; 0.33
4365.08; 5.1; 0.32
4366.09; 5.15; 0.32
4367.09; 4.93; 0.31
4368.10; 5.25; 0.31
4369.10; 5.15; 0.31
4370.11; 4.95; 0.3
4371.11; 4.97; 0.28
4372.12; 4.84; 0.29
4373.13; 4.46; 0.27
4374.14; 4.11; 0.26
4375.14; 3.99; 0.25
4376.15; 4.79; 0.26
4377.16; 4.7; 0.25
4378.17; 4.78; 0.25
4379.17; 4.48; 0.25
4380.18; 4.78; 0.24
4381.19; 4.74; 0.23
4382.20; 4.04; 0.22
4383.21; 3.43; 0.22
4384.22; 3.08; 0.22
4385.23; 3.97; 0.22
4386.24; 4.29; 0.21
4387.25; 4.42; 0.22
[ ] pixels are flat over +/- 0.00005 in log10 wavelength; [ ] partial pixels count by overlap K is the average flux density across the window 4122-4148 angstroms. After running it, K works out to 4.46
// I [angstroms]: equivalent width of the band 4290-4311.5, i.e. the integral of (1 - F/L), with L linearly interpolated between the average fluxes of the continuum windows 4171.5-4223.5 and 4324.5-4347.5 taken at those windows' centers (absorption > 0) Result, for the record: 4.6 angstroms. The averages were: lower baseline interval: 4.44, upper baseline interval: 4.11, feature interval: 3.31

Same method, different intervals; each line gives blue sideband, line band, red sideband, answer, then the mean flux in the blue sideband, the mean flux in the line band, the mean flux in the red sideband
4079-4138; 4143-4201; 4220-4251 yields -2.5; 4.32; 4.43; 4.18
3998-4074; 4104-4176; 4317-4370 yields -3.7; 4.15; 4.45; 4.38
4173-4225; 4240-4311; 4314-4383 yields 8.5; 4.45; 3.91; 4.43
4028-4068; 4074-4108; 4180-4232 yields 0.4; 4.13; 4.14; 4.38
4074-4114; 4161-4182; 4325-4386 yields -1.0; 4.19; 4.45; 4.36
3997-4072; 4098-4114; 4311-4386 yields 0.8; 4.15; 3.98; 4.36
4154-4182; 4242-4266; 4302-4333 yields -0.4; 4.46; 4.25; 3.97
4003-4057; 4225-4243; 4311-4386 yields 0.9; 4.17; 4.07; 4.36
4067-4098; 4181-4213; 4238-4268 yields -1.2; 4.26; 4.43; 4.28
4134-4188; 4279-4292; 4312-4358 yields 1.0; 4.46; 3.98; 4.25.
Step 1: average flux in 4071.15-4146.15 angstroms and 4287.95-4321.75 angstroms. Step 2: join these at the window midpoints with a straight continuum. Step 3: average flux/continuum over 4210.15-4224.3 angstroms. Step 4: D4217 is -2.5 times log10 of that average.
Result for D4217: -0.15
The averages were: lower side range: 4.31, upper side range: 3.7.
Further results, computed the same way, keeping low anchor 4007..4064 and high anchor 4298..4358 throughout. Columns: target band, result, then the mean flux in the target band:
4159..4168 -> -0.12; 4.58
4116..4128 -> -0.09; 4.5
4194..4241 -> -0.06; 4.29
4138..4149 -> -0.09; 4.45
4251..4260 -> -0.07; 4.29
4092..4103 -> 0.08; 3.85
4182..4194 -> -0.11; 4.52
